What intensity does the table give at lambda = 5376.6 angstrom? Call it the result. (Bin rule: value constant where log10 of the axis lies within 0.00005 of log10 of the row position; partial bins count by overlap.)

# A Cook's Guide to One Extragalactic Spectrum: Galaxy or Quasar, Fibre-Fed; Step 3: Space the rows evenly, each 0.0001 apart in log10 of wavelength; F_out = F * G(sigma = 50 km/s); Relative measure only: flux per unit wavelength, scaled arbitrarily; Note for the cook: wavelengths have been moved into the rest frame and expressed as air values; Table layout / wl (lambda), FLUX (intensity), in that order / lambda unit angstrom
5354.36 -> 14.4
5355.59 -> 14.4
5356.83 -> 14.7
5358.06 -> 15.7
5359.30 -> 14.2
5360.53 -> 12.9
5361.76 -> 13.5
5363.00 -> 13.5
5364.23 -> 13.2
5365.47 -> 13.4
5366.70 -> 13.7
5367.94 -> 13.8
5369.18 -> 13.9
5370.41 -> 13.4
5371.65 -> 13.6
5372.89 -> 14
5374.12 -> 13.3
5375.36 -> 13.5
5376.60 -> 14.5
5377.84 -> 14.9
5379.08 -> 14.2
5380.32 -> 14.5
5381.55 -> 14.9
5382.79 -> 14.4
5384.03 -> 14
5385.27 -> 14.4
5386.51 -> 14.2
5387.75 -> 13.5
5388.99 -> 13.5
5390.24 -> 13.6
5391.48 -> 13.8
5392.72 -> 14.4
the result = 14.5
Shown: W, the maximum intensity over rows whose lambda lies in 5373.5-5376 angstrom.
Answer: 13.5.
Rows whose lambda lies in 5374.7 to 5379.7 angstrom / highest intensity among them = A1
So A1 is 14.9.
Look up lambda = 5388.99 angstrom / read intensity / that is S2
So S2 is 13.5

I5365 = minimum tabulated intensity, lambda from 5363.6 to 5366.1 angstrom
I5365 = 13.2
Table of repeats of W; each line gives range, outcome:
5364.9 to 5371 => 13.9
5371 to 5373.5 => 14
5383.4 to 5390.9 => 14.4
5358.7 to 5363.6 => 14.2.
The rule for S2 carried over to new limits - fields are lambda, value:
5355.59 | 14.4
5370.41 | 13.4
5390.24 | 13.6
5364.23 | 13.2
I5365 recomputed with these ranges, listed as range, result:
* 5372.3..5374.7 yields 13.3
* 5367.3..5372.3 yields 13.4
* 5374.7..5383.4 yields 13.5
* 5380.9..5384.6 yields 14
